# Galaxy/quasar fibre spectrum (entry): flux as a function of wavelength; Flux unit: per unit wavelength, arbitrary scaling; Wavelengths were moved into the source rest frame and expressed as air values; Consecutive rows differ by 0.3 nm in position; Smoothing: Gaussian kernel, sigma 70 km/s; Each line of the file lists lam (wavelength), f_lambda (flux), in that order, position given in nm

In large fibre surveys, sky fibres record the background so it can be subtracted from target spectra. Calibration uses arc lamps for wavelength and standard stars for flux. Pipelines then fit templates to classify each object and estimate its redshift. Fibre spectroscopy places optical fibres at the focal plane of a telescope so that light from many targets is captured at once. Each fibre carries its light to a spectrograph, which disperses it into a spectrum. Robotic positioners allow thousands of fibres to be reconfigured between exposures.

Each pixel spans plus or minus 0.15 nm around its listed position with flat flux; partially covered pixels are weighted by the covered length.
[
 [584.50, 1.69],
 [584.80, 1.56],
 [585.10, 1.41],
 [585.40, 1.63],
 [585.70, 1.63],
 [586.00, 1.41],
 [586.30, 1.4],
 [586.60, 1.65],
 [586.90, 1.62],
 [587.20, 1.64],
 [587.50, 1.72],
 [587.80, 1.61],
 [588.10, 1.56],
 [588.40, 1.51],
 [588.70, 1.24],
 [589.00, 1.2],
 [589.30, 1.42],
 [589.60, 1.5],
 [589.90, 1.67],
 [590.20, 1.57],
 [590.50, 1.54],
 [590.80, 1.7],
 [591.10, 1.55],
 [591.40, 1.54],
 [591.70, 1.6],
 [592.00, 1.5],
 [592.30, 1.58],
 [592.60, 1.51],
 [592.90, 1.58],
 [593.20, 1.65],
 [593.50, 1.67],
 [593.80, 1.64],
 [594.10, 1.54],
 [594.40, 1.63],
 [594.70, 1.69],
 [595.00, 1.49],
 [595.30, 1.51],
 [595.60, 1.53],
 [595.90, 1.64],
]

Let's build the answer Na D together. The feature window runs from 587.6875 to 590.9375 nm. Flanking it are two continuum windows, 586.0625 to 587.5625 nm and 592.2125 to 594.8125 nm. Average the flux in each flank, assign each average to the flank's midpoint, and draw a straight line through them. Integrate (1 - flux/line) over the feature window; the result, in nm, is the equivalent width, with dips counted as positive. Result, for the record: 0.196 nm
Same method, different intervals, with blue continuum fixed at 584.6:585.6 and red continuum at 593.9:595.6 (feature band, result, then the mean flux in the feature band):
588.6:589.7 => 0.15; 1.34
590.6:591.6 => -0.02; 1.59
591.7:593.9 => -0.03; 1.59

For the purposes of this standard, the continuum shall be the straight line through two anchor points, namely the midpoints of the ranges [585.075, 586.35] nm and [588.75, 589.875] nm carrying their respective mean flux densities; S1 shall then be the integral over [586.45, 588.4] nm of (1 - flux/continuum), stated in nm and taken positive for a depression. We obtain -0.22 nm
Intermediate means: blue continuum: 1.51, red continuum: 1.39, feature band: 1.62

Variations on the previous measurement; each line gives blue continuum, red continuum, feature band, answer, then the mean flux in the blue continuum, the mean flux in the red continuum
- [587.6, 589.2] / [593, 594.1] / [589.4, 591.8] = -0.10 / 1.43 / 1.63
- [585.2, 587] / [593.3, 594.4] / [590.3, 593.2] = 0.05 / 1.55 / 1.62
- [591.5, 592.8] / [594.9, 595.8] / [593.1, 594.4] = -0.08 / 1.55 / 1.52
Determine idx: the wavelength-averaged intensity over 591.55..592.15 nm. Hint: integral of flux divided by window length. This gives 1.55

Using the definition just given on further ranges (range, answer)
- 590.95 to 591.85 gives 1.56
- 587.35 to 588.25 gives 1.63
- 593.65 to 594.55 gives 1.6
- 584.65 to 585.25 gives 1.49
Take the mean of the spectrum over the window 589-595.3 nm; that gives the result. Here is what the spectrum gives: 1.57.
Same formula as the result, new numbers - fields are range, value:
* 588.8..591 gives 1.51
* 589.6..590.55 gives 1.58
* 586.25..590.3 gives 1.52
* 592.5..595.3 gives 1.6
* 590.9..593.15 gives 1.56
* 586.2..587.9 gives 1.61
